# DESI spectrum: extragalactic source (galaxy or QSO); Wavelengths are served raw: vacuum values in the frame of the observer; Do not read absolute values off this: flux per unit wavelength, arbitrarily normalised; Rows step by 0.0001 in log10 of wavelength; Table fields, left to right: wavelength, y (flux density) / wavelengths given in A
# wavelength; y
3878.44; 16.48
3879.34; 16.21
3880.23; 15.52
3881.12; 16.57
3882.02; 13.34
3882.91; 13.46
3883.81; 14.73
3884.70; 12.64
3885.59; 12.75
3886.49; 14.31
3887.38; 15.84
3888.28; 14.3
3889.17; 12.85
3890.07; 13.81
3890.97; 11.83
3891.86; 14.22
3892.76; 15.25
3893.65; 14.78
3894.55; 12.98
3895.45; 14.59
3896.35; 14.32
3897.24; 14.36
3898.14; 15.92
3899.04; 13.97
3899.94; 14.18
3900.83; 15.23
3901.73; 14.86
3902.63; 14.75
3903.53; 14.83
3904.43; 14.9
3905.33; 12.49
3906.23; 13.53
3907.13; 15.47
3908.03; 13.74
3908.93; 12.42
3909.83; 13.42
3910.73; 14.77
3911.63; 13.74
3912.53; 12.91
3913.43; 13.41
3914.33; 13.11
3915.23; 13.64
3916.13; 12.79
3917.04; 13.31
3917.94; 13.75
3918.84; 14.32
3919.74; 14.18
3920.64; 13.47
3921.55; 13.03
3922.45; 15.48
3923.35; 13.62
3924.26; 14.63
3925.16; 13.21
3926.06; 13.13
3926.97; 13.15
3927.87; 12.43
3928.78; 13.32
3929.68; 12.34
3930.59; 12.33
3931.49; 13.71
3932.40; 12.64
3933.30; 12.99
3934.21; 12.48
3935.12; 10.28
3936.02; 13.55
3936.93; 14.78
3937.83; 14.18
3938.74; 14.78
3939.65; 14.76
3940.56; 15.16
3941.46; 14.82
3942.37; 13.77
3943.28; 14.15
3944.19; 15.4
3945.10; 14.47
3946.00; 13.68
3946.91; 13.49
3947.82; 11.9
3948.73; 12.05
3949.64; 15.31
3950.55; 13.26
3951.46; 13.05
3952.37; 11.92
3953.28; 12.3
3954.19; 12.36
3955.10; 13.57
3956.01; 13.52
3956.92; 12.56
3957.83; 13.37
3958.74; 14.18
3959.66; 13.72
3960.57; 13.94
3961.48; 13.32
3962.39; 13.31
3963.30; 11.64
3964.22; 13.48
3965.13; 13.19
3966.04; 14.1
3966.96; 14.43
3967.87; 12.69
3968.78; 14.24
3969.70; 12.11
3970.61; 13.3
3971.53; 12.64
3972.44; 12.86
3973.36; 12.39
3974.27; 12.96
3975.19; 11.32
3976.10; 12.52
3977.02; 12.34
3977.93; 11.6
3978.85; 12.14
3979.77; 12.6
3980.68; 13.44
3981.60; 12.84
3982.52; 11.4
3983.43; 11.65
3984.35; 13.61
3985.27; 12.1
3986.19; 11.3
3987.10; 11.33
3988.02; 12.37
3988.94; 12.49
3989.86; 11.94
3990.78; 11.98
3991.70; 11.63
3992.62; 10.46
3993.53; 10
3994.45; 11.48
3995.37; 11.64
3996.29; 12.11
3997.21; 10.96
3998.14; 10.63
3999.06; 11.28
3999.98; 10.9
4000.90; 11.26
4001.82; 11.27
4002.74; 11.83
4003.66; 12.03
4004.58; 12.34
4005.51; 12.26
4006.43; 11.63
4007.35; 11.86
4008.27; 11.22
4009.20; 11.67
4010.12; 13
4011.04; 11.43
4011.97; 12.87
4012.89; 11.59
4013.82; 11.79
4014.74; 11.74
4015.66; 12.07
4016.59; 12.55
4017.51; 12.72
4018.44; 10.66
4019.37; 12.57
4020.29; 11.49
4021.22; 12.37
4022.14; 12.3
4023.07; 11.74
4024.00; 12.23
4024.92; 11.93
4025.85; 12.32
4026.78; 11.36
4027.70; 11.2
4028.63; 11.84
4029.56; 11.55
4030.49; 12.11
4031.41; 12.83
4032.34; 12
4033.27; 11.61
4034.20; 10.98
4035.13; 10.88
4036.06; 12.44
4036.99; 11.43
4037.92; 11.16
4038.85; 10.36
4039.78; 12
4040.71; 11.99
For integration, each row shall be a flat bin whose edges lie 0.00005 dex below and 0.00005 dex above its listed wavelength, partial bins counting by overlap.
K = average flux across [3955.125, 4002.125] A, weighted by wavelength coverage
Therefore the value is 12.4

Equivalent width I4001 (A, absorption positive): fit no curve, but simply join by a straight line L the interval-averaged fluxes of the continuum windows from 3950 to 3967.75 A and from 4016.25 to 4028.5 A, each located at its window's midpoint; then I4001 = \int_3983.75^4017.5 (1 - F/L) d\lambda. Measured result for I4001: 1.7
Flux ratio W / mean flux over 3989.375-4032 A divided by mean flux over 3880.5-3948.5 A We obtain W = 0.8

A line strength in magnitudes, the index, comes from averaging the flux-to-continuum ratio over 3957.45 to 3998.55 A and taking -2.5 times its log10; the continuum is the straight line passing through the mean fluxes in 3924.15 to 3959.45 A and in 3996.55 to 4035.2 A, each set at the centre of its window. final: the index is 0.02 mag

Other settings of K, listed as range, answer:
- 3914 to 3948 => 13.6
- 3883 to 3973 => 13.6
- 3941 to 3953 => 13.6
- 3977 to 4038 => 11.8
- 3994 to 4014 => 11.7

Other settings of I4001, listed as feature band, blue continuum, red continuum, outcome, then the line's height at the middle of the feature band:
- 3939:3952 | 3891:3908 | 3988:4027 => -0.7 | 13.3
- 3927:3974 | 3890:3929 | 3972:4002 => -2.0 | 12.8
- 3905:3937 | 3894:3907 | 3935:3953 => 1.7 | 14.1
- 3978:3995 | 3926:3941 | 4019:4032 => 0.8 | 12.5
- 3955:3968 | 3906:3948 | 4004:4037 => -0.4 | 13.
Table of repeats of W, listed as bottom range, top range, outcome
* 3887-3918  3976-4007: 0.84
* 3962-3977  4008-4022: 0.93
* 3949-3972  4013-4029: 0.90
